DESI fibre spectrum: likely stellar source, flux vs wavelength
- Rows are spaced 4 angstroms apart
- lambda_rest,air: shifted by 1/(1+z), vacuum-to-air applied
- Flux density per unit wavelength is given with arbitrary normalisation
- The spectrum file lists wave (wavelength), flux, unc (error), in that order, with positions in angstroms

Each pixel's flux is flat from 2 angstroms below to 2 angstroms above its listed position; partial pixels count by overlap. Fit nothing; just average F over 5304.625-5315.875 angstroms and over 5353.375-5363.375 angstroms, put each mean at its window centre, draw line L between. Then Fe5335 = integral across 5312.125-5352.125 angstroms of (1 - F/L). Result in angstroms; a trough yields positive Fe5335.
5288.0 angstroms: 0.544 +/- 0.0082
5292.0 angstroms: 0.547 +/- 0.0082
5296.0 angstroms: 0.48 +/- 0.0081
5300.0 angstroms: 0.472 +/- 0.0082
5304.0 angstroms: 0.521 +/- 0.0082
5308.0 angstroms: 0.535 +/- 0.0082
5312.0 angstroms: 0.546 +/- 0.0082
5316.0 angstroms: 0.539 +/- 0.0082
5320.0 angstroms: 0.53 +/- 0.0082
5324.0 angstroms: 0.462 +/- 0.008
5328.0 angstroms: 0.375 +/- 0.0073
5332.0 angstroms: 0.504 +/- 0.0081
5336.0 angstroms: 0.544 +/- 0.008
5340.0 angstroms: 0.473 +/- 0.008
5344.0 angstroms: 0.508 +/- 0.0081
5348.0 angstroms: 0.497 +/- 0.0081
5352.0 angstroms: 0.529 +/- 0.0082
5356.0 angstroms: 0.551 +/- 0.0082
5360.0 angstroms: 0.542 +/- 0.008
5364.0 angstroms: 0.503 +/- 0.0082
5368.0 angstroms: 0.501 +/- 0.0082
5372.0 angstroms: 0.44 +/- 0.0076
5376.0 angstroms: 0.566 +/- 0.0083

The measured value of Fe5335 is 3.1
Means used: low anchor 0.538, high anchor 0.539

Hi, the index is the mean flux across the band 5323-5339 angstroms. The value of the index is 0.472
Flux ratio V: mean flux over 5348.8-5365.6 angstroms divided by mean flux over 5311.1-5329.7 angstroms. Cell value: 1.08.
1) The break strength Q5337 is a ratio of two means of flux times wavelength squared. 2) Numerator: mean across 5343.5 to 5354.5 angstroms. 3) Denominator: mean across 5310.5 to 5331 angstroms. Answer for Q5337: 1.1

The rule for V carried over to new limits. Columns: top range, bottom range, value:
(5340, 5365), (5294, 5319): 1.00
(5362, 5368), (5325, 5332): 1.18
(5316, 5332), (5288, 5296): 0.89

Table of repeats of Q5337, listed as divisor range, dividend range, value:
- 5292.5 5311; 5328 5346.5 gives 0.98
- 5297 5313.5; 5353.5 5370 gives 1.04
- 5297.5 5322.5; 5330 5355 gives 0.99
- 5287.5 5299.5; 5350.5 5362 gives 1.08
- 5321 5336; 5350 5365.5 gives 1.16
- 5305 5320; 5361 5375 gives 0.93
